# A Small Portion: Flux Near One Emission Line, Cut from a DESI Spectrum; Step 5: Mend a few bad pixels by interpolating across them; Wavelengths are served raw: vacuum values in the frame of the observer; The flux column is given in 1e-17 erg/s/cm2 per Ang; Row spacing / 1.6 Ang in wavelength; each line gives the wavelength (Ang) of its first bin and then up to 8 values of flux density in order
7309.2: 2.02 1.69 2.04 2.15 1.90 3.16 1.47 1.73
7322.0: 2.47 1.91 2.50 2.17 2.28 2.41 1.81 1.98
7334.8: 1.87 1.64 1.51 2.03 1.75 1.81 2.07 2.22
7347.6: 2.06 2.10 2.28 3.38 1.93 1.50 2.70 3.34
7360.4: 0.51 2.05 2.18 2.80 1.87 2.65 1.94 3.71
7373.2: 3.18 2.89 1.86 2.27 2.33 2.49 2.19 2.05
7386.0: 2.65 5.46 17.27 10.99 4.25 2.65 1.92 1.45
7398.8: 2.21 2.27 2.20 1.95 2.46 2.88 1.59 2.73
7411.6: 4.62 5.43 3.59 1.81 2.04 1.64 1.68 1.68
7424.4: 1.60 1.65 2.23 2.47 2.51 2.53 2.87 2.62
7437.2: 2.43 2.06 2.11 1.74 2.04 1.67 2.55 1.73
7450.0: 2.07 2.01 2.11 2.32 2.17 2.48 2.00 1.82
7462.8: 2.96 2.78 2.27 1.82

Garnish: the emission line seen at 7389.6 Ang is H-alpha 6563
